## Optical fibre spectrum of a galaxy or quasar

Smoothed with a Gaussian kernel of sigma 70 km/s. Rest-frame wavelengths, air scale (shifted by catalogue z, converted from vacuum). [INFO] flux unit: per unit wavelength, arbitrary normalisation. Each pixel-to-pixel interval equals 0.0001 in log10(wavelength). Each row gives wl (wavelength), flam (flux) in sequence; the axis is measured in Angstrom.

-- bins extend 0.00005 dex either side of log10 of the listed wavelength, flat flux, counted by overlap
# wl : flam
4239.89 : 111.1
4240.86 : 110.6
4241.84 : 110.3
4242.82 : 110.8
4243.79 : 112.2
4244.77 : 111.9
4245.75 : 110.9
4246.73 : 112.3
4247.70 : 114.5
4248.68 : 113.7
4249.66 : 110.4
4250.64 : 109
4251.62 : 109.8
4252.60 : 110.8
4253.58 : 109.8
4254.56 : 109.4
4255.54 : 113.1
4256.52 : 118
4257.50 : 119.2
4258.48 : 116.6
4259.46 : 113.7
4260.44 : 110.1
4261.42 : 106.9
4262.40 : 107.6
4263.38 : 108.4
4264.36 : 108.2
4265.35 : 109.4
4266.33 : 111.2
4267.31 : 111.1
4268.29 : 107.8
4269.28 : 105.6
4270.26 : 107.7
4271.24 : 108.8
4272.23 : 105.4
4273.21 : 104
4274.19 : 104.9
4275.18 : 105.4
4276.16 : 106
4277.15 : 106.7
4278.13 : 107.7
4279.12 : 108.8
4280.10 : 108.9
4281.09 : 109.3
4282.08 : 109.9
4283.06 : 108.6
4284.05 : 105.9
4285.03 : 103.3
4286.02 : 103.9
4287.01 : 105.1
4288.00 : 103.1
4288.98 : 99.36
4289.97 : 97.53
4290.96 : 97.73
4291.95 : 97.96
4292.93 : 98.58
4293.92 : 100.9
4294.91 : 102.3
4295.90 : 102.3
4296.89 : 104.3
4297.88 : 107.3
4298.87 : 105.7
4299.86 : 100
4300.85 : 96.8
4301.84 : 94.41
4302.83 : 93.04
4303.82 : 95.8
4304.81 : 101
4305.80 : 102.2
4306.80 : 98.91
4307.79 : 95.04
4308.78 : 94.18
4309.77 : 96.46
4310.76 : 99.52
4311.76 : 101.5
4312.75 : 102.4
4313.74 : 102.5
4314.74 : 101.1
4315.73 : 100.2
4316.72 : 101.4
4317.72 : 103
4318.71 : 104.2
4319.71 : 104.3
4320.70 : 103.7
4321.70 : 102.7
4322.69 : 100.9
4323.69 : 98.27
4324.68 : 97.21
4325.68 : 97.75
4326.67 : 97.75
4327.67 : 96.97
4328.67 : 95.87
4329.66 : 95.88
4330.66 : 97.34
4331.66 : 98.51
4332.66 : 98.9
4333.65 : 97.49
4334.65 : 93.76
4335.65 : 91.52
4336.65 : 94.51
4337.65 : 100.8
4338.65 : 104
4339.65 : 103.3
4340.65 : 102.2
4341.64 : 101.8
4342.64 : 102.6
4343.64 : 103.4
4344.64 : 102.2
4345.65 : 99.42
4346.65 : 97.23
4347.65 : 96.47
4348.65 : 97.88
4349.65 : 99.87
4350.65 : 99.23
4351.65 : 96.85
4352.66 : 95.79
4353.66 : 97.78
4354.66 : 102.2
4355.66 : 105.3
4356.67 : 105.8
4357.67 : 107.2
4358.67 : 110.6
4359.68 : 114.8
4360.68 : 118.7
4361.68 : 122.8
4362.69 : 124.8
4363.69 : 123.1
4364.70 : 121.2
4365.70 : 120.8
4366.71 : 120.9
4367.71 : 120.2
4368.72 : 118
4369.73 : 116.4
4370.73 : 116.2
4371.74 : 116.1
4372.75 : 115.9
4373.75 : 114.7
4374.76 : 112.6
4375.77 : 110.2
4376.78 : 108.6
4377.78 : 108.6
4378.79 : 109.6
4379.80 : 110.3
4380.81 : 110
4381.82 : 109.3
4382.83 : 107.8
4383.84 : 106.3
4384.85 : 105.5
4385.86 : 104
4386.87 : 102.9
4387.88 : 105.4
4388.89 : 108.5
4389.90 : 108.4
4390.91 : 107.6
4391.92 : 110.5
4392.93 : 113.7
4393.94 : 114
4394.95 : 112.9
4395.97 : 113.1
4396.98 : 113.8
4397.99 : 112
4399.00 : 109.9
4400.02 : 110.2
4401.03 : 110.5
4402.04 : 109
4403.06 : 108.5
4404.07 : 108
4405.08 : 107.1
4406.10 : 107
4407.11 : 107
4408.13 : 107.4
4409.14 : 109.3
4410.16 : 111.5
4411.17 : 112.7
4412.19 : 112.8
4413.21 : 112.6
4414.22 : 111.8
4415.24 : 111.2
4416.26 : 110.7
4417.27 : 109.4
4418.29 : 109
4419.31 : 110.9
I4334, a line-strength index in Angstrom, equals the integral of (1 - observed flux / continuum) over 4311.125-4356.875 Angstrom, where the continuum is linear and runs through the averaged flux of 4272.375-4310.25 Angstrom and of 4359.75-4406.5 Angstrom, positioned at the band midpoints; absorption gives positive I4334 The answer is 3.0 Angstrom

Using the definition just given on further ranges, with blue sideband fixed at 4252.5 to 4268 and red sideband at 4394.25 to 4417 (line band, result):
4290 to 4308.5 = 1.9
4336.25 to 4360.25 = 2.0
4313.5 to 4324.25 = 0.9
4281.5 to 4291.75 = 0.7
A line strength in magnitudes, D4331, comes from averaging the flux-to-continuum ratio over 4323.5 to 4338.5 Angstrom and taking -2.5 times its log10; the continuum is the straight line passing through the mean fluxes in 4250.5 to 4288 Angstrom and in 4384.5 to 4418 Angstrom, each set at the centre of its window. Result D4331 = 0.13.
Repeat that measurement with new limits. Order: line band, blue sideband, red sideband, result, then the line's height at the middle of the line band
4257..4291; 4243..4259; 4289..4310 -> -0.01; 106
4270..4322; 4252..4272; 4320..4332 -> 0.02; 104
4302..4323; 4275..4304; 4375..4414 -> 0.05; 104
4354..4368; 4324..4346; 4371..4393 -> -0.11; 105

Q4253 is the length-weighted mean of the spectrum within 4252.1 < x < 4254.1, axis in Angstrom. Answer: 110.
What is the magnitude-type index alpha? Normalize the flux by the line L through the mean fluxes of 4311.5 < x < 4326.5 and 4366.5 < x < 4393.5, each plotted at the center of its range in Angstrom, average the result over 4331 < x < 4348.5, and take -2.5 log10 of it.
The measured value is 0.06 mag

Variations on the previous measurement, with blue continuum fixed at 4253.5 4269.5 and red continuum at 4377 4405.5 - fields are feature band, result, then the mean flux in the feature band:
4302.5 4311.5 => 0.14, 97.5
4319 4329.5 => 0.11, 99.5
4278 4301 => 0.07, 104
